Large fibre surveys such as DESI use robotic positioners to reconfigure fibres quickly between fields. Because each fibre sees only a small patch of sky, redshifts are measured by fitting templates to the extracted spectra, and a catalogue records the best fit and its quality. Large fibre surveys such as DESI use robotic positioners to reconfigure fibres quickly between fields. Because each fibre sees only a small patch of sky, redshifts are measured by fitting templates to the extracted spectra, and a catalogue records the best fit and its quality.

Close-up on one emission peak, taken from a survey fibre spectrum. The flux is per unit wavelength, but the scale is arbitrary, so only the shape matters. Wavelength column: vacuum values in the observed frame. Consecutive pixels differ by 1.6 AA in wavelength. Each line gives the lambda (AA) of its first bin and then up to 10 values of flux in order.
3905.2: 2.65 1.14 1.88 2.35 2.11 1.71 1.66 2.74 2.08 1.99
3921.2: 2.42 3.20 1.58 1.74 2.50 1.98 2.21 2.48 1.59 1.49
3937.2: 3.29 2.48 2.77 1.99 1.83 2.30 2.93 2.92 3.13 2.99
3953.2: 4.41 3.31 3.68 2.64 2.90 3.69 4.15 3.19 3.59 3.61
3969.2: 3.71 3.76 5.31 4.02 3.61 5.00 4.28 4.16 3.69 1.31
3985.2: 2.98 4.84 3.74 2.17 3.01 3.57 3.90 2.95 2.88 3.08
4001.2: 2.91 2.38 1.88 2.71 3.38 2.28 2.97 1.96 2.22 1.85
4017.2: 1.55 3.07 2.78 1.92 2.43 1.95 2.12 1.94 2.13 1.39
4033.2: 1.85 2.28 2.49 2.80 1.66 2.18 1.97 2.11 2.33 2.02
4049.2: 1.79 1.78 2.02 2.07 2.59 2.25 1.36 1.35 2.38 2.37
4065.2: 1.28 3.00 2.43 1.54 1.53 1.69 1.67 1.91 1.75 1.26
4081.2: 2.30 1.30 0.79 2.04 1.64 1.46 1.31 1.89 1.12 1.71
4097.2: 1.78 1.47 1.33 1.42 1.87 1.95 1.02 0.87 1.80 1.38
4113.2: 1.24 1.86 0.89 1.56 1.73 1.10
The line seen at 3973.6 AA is C IV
